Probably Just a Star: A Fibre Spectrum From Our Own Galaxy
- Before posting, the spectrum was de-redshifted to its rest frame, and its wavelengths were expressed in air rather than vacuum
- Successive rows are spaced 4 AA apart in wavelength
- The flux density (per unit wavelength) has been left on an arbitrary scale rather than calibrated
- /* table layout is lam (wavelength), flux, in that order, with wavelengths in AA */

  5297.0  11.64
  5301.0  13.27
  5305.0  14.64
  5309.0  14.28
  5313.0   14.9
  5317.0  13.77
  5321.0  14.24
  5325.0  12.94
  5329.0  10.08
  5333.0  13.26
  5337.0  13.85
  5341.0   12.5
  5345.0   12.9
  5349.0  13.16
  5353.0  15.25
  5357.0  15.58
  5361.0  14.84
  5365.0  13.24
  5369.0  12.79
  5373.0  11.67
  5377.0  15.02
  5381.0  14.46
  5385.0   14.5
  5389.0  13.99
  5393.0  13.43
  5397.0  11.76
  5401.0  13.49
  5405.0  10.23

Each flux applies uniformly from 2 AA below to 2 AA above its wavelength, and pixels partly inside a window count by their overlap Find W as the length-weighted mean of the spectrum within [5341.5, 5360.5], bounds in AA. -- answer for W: 14.1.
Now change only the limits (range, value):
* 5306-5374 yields 13.5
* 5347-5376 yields 13.8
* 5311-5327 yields 14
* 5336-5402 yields 13.7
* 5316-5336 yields 12.9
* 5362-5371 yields 13.2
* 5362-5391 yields 13.7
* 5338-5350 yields 12.9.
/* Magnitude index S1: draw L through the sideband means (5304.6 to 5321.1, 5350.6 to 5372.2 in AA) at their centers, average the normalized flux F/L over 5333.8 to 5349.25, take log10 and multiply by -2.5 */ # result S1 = 0.090 mag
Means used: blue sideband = 14.4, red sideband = 14.2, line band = 13.1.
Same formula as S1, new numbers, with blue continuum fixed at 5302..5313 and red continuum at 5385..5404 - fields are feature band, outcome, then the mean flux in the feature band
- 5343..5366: -0.04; 14.2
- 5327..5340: 0.13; 12.4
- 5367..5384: -0.01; 13.5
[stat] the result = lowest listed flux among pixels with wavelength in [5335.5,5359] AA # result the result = 12.5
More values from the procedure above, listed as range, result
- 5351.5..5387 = 11.67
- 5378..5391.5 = 13.99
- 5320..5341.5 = 10.08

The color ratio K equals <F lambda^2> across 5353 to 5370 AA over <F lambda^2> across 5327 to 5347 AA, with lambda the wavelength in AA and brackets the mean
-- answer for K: 1.2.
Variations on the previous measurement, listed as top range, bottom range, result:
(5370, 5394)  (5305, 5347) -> 1.06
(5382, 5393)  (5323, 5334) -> 1.20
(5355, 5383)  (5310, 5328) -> 1.03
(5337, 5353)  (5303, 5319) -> 0.93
